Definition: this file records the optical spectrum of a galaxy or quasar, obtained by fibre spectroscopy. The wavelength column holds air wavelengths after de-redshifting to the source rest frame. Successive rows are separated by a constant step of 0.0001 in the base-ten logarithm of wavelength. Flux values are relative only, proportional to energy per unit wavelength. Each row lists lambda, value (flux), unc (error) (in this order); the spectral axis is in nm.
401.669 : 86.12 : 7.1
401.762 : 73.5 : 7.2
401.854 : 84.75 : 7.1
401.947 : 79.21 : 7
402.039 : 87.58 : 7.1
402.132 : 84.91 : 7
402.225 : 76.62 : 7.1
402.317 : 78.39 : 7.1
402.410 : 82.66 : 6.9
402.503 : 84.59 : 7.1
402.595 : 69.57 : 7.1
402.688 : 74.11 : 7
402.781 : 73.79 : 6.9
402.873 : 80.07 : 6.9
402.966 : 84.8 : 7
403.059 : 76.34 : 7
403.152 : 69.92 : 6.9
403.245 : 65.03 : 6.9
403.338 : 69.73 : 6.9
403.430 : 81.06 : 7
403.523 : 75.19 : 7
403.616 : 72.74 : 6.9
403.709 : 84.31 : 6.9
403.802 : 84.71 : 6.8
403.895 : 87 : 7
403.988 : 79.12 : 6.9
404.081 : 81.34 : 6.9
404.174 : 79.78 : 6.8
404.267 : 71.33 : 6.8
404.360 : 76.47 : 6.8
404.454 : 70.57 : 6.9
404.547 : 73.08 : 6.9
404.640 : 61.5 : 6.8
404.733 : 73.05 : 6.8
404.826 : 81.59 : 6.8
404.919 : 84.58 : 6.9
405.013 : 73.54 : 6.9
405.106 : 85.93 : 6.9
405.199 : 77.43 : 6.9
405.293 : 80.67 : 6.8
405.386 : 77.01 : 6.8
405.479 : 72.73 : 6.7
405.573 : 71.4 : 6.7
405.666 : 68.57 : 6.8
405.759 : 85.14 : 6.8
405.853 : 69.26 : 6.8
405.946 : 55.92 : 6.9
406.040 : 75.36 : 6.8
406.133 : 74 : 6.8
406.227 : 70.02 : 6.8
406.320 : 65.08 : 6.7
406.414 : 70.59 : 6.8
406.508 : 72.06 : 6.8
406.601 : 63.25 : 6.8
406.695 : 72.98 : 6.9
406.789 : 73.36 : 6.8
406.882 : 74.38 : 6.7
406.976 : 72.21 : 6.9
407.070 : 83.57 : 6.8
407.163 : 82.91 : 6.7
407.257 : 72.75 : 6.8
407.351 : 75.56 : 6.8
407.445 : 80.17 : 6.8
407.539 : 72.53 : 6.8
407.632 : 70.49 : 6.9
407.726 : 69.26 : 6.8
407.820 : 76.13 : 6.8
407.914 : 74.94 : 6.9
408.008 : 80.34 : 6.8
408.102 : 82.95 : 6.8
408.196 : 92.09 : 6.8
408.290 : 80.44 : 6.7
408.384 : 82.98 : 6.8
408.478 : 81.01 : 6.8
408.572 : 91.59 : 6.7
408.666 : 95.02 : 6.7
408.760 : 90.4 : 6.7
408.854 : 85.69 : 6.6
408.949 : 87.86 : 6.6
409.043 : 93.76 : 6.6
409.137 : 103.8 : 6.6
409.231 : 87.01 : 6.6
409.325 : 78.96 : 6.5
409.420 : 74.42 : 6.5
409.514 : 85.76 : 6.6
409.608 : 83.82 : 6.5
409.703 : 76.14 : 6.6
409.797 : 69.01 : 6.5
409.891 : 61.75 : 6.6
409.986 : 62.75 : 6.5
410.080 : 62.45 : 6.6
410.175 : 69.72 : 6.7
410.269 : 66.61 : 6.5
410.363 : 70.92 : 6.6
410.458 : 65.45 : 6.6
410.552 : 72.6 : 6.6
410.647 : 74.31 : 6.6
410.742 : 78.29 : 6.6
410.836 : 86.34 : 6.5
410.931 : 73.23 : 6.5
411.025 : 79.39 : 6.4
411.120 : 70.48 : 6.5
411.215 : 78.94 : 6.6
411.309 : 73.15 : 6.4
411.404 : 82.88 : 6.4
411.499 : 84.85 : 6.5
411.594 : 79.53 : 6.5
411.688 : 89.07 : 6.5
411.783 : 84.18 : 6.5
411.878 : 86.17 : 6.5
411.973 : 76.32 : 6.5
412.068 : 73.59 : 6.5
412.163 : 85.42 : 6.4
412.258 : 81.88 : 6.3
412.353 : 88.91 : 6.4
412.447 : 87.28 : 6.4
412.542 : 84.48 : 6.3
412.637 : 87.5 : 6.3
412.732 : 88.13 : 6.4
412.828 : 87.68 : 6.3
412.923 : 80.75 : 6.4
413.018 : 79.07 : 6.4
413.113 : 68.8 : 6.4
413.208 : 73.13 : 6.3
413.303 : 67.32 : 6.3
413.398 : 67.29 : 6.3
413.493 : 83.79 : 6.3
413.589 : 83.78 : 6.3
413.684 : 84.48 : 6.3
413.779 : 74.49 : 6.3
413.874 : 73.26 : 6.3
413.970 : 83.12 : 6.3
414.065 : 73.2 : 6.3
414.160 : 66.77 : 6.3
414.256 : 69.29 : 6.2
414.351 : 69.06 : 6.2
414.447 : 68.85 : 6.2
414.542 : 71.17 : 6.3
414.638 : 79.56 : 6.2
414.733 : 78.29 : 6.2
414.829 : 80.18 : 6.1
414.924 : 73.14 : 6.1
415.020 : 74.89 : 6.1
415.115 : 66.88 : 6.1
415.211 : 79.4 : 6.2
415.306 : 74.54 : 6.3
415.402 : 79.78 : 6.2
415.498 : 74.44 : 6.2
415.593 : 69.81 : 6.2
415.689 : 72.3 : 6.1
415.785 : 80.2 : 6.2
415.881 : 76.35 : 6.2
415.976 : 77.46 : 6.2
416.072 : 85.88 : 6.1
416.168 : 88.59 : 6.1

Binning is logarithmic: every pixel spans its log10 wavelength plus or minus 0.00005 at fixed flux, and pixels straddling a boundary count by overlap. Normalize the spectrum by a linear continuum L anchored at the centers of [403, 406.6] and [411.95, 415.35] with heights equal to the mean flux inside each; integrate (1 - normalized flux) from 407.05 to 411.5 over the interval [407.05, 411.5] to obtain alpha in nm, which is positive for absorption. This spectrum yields -0.15 nm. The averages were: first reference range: 74.7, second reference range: 77.4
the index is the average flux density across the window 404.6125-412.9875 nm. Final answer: 78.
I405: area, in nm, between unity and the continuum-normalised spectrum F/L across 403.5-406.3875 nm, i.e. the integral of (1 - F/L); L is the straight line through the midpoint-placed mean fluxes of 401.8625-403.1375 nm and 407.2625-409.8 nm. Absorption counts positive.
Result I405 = 0.184 nm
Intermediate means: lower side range 79.3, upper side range 82.4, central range 75.4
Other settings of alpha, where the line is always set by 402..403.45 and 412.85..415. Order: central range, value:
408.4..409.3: -0.166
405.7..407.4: 0.086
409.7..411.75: 0.046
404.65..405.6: -0.006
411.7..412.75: -0.120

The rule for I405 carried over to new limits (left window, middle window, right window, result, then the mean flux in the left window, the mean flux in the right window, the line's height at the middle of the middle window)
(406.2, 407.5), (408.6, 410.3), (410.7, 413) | -0.05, 73.5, 82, 77.9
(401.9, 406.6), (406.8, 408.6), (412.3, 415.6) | -0.05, 75.9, 77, 76.3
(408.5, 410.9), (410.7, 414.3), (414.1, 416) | -0.14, 78.9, 74.1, 76.4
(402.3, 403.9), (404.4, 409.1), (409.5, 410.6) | -0.23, 77.2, 70.1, 73.5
